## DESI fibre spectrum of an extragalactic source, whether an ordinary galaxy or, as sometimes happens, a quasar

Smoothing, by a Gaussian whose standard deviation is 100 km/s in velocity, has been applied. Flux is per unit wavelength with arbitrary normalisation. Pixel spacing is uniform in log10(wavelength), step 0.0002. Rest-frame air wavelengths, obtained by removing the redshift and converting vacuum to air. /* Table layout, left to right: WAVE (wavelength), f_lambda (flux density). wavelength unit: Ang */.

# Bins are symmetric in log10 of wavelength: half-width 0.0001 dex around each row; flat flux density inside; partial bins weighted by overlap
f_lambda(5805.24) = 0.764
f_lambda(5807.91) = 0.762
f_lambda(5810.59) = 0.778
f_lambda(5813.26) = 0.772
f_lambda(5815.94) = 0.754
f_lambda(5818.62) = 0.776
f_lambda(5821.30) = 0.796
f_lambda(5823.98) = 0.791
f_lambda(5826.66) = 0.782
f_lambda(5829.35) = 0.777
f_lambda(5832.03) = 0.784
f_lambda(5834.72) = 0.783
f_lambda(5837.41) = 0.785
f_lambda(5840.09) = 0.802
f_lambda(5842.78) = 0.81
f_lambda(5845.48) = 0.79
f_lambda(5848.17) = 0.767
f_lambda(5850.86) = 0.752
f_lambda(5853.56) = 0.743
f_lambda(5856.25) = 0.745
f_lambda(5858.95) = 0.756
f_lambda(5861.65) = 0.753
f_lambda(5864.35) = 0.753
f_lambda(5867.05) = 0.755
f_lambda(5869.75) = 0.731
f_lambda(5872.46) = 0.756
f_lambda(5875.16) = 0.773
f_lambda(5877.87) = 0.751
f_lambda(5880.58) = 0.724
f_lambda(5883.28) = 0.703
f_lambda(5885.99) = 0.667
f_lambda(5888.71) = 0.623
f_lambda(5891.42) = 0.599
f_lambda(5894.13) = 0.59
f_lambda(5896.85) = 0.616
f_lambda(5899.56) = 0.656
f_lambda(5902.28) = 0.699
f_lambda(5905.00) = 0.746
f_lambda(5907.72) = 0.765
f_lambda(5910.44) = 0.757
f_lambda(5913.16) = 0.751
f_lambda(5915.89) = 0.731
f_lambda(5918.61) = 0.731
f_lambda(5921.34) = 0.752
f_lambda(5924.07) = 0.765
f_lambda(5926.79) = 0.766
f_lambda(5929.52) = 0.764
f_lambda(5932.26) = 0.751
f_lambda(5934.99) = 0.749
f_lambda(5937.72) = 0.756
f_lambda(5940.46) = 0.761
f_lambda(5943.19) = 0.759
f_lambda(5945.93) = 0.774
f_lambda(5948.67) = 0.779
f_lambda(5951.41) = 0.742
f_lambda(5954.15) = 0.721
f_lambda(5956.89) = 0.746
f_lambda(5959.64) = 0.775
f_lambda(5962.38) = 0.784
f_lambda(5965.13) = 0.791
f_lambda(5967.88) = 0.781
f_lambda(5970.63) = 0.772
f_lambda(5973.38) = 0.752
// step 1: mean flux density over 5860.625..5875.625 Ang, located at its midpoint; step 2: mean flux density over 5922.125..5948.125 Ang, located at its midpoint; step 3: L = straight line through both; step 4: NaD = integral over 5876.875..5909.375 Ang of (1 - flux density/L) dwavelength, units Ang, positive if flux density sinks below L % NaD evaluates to 3.3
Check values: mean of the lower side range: 0.752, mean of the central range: 0.678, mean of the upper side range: 0.761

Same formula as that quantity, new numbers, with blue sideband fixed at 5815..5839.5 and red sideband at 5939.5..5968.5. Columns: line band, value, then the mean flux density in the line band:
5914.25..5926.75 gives 0.4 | 0.747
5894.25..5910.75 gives 1.6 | 0.695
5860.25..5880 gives 0.6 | 0.752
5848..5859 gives 0.4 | 0.751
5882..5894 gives 2.0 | 0.642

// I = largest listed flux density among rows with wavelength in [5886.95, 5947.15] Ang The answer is 0.774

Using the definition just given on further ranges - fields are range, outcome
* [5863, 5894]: 0.773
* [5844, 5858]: 0.79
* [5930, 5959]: 0.779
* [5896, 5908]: 0.765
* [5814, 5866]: 0.81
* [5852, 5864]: 0.756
